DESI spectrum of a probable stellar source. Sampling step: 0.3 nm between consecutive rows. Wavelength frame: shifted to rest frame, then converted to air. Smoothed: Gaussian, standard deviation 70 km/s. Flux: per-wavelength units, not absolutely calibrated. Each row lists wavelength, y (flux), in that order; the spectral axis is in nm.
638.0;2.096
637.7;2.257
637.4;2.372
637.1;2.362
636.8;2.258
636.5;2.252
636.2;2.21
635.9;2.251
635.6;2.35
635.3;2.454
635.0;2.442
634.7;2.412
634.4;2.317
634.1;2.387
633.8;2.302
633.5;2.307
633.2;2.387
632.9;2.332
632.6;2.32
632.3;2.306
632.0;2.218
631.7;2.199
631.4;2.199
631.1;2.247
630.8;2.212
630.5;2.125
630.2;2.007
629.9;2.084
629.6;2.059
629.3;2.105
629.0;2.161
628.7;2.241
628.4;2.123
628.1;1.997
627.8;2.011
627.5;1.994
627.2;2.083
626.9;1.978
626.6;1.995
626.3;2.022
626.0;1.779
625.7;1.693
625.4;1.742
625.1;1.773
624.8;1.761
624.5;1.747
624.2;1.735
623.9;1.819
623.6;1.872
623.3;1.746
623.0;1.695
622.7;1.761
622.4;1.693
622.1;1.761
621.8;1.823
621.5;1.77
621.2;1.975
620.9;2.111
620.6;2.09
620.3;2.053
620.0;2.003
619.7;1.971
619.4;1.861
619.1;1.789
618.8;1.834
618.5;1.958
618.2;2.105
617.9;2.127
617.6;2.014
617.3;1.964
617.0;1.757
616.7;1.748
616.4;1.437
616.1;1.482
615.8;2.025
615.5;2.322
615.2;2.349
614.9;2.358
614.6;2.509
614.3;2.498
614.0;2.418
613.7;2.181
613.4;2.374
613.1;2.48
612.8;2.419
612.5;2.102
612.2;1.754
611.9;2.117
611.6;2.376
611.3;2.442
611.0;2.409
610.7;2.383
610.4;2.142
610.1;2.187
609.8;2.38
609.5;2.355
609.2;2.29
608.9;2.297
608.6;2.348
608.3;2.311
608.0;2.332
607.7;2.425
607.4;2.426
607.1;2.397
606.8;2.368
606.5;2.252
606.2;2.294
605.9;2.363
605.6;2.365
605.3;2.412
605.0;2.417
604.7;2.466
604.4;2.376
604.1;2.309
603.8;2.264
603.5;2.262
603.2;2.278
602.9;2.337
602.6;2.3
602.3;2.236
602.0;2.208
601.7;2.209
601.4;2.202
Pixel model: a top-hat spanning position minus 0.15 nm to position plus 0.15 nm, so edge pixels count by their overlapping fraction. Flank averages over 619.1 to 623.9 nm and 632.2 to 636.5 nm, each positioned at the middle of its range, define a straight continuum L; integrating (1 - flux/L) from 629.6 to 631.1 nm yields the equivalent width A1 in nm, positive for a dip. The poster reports 0.05 nm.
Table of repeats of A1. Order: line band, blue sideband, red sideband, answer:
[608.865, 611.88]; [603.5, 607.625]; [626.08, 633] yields -0.007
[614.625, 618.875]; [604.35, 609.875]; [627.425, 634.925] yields 0.589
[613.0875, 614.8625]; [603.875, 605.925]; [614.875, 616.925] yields -0.348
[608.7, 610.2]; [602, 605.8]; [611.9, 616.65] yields -0.042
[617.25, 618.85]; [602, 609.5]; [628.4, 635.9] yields 0.199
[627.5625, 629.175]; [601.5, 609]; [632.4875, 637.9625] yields 0.157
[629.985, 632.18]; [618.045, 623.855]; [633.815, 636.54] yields 0.040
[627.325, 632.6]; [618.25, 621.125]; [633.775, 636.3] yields 0.205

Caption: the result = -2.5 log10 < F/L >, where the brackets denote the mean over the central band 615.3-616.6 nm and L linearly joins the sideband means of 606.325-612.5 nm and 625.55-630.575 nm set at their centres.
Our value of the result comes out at 0.20 mag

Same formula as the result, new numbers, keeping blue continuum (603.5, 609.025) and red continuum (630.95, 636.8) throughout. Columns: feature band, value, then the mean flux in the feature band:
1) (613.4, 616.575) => 0.085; 2.16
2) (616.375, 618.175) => 0.232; 1.89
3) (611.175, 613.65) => 0.043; 2.25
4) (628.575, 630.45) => 0.102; 2.11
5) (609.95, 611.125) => 0.033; 2.28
